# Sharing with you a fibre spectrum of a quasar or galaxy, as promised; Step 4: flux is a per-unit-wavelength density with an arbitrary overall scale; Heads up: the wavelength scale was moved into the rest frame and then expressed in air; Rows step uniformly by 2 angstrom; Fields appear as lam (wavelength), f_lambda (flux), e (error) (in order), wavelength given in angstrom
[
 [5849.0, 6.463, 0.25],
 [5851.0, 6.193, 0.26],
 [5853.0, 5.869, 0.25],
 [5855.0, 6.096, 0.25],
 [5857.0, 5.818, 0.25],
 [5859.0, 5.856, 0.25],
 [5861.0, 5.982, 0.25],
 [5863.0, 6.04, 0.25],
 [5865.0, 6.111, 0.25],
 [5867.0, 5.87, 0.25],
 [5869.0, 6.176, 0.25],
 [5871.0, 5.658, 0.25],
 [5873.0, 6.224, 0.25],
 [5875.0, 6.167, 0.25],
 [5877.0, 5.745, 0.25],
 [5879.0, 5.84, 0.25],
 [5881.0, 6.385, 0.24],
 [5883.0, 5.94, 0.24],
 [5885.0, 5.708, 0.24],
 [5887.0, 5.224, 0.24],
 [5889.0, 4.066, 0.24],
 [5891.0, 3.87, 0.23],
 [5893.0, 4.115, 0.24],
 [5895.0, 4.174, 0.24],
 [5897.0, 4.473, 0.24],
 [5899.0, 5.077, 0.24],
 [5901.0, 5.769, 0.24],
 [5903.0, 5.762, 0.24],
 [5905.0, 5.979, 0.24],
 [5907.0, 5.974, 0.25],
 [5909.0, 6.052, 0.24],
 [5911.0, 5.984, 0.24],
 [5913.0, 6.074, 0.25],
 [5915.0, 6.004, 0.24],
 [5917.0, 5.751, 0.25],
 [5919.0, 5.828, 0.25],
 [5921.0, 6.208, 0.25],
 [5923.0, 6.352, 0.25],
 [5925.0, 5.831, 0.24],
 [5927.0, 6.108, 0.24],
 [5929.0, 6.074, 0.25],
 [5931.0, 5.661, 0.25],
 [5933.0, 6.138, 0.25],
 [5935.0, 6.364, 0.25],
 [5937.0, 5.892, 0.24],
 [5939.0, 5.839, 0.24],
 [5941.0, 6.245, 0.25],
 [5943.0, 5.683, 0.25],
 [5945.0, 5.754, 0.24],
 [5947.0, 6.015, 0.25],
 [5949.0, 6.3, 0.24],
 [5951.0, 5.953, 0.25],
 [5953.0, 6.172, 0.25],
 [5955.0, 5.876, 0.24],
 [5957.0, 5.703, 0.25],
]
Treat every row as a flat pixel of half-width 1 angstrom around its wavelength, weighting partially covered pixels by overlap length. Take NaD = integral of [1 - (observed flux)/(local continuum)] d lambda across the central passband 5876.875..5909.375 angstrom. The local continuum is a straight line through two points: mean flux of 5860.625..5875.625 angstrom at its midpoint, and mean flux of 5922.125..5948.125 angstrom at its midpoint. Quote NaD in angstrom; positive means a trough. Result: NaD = 3.99 angstrom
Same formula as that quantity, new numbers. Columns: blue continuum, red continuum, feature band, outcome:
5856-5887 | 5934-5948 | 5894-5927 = 1.3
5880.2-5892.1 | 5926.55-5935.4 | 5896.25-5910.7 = -0.3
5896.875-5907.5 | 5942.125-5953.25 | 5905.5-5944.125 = -1.6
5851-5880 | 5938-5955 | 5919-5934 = -0.1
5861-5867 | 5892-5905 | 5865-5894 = 0.3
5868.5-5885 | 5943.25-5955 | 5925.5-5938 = -0.1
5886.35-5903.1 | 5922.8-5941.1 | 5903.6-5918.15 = -2.0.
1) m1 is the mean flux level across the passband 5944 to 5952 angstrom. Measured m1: 6.01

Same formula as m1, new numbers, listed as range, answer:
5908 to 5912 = 6.02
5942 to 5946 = 5.72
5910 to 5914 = 6.03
